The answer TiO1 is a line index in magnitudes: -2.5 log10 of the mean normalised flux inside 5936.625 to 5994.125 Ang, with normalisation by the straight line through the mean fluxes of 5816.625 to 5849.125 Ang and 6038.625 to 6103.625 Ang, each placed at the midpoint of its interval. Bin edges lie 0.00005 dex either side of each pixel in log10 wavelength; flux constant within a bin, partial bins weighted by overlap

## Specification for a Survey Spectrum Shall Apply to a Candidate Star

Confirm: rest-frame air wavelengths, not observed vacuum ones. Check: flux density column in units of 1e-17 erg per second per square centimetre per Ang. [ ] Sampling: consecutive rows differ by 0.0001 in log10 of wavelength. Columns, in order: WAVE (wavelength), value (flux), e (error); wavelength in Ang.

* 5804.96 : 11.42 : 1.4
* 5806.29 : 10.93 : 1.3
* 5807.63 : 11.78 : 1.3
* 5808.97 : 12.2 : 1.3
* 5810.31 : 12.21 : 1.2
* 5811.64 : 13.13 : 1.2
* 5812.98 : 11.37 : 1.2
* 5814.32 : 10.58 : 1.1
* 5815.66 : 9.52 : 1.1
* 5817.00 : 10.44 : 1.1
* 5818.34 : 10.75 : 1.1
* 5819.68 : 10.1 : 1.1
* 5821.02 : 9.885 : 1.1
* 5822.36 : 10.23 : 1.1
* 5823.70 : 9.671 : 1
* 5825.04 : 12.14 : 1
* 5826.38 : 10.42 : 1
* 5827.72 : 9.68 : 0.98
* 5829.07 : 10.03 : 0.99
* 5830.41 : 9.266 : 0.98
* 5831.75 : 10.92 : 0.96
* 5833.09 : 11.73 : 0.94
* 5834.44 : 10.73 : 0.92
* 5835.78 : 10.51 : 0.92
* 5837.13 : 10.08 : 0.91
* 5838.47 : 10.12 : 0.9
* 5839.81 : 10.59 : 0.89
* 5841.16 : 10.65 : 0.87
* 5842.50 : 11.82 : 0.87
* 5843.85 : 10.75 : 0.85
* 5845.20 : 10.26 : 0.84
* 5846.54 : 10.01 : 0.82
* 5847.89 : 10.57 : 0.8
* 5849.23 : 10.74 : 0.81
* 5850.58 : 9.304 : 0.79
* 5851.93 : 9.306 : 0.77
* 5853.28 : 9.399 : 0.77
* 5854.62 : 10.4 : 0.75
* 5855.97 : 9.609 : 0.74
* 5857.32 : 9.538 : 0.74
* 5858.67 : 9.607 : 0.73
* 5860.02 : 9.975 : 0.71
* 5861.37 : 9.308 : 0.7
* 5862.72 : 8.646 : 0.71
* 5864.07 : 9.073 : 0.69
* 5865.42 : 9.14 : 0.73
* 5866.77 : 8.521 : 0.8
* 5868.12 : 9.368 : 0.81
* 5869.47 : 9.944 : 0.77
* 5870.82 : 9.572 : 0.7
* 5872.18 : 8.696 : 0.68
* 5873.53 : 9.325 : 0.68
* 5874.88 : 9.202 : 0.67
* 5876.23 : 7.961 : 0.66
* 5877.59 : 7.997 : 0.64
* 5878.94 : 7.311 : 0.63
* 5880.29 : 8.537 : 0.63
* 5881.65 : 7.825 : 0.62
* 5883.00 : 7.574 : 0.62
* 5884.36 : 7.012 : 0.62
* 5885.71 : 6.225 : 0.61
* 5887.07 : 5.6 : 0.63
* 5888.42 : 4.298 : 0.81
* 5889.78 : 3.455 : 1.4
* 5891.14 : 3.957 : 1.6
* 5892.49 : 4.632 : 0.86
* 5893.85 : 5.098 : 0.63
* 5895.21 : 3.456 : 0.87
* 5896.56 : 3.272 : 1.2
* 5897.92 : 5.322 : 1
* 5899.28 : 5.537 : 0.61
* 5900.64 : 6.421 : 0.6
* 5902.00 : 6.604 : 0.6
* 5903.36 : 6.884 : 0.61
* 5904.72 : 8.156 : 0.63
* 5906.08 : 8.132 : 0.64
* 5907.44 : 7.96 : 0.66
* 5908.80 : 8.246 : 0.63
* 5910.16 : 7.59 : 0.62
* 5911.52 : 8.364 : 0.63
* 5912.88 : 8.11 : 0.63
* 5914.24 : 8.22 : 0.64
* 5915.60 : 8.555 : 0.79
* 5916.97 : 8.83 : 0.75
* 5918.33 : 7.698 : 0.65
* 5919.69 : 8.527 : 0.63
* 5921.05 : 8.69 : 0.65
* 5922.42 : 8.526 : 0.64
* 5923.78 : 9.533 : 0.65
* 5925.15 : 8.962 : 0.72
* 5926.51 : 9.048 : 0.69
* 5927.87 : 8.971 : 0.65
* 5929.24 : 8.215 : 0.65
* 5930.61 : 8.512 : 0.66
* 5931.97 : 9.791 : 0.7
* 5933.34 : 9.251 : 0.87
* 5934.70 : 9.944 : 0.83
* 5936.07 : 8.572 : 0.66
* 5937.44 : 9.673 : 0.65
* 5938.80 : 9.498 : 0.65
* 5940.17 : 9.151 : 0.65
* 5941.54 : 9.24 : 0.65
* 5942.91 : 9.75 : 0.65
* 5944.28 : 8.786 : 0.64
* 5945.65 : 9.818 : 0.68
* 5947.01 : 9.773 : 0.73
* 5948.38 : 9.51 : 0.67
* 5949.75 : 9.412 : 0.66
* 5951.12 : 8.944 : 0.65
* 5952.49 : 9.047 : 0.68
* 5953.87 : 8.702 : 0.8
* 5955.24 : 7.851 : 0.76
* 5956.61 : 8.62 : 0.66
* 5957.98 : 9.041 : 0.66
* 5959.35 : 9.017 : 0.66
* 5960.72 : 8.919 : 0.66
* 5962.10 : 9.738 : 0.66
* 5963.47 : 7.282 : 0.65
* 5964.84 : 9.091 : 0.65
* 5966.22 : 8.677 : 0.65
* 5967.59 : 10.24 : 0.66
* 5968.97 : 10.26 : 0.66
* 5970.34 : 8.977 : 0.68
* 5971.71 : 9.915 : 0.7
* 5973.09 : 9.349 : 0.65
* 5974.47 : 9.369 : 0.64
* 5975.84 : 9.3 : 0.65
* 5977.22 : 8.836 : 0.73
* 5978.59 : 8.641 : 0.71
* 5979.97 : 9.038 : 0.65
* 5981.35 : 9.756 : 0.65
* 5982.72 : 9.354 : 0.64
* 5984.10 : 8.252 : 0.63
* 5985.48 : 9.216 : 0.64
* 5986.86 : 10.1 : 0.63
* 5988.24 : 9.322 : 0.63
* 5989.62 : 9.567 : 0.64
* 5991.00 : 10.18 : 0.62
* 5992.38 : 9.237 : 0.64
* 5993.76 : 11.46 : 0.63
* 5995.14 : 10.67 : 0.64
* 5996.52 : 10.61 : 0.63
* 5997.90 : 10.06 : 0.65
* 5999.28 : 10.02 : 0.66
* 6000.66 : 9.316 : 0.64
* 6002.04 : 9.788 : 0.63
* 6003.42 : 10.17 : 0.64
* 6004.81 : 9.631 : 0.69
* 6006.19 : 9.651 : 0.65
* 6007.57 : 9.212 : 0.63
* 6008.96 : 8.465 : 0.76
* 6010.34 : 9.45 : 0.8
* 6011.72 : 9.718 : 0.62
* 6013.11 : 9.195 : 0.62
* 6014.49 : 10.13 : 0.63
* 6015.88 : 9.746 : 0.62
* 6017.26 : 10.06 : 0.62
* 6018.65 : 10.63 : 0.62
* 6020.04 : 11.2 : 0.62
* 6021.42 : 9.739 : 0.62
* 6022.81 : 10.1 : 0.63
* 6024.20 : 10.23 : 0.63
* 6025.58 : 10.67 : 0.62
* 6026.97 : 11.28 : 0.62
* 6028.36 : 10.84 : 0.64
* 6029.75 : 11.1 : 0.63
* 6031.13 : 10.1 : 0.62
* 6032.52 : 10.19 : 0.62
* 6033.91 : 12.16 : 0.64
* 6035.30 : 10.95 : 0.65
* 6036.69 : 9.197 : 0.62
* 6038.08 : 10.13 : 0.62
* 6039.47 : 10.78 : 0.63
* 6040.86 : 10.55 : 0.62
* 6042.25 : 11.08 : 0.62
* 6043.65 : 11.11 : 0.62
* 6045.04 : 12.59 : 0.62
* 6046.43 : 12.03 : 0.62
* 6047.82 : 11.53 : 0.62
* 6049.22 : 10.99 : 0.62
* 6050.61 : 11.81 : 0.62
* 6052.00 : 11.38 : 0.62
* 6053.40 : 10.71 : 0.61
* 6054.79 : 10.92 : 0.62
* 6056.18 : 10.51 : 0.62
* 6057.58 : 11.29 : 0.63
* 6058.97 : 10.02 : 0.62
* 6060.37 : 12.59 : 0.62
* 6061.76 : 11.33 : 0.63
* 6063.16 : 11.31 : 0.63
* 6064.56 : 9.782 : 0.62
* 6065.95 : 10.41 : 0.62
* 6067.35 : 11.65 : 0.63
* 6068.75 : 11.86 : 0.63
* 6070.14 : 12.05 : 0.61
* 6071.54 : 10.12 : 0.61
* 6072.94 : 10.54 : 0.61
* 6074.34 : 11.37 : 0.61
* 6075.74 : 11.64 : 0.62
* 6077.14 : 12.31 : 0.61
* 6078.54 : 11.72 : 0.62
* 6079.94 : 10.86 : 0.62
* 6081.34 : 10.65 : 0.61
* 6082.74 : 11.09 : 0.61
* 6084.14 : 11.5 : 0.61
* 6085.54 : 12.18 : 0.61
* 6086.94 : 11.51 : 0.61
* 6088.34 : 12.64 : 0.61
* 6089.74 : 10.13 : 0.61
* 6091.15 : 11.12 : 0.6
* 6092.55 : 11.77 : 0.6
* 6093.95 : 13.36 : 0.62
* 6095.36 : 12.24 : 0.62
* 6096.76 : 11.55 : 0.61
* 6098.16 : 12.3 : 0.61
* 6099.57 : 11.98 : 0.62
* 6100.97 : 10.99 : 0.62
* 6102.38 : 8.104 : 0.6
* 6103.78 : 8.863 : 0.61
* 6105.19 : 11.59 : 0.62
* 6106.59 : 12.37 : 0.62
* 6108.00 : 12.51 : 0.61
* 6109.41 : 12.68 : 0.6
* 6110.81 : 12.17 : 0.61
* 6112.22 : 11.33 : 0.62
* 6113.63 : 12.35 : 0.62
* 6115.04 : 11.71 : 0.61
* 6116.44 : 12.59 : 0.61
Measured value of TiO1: 0.18 mag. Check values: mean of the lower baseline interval 10.5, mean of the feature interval 9.27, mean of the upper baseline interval 11.3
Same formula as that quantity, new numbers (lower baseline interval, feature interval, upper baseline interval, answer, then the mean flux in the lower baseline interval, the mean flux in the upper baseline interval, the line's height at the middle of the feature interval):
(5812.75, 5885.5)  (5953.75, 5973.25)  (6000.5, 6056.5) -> 0.13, 9.7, 10.5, 10.2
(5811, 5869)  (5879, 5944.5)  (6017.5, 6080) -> 0.35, 10.2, 11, 10.5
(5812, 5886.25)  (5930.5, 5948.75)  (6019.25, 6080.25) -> 0.10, 9.69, 11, 10.3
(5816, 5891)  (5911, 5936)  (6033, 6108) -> 0.14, 9.3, 11.2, 9.93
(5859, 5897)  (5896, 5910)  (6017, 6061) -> 0.18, 7.36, 10.9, 7.91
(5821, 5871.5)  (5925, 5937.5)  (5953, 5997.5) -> 0.06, 10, 9.33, 9.57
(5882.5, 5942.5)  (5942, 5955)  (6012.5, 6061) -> -0.10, 7.5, 10.8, 8.45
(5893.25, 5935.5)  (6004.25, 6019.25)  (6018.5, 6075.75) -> 0.05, 7.77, 11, 10.1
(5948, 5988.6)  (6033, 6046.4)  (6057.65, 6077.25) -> -0.04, 9.12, 11.2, 10.6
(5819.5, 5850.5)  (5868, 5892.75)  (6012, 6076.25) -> 0.40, 10.5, 10.9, 10.5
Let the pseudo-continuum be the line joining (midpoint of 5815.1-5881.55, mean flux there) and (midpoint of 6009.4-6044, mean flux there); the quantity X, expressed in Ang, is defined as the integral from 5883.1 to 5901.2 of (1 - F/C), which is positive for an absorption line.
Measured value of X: 8.97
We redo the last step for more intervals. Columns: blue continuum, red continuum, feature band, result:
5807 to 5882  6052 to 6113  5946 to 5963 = 2.5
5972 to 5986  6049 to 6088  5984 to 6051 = -1.8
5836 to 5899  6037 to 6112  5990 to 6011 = 0.8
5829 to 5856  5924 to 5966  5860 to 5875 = 1.3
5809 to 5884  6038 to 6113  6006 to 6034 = 2.1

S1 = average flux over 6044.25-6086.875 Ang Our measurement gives 11.3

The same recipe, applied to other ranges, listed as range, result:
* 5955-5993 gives 9.2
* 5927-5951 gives 9.28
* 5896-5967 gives 8.47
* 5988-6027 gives 9.97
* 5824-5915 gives 8.49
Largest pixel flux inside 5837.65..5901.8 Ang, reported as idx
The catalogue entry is 11.82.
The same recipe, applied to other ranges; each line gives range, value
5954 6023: 11.46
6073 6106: 13.36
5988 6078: 12.59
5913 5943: 9.944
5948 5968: 10.24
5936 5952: 9.818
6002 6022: 11.2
